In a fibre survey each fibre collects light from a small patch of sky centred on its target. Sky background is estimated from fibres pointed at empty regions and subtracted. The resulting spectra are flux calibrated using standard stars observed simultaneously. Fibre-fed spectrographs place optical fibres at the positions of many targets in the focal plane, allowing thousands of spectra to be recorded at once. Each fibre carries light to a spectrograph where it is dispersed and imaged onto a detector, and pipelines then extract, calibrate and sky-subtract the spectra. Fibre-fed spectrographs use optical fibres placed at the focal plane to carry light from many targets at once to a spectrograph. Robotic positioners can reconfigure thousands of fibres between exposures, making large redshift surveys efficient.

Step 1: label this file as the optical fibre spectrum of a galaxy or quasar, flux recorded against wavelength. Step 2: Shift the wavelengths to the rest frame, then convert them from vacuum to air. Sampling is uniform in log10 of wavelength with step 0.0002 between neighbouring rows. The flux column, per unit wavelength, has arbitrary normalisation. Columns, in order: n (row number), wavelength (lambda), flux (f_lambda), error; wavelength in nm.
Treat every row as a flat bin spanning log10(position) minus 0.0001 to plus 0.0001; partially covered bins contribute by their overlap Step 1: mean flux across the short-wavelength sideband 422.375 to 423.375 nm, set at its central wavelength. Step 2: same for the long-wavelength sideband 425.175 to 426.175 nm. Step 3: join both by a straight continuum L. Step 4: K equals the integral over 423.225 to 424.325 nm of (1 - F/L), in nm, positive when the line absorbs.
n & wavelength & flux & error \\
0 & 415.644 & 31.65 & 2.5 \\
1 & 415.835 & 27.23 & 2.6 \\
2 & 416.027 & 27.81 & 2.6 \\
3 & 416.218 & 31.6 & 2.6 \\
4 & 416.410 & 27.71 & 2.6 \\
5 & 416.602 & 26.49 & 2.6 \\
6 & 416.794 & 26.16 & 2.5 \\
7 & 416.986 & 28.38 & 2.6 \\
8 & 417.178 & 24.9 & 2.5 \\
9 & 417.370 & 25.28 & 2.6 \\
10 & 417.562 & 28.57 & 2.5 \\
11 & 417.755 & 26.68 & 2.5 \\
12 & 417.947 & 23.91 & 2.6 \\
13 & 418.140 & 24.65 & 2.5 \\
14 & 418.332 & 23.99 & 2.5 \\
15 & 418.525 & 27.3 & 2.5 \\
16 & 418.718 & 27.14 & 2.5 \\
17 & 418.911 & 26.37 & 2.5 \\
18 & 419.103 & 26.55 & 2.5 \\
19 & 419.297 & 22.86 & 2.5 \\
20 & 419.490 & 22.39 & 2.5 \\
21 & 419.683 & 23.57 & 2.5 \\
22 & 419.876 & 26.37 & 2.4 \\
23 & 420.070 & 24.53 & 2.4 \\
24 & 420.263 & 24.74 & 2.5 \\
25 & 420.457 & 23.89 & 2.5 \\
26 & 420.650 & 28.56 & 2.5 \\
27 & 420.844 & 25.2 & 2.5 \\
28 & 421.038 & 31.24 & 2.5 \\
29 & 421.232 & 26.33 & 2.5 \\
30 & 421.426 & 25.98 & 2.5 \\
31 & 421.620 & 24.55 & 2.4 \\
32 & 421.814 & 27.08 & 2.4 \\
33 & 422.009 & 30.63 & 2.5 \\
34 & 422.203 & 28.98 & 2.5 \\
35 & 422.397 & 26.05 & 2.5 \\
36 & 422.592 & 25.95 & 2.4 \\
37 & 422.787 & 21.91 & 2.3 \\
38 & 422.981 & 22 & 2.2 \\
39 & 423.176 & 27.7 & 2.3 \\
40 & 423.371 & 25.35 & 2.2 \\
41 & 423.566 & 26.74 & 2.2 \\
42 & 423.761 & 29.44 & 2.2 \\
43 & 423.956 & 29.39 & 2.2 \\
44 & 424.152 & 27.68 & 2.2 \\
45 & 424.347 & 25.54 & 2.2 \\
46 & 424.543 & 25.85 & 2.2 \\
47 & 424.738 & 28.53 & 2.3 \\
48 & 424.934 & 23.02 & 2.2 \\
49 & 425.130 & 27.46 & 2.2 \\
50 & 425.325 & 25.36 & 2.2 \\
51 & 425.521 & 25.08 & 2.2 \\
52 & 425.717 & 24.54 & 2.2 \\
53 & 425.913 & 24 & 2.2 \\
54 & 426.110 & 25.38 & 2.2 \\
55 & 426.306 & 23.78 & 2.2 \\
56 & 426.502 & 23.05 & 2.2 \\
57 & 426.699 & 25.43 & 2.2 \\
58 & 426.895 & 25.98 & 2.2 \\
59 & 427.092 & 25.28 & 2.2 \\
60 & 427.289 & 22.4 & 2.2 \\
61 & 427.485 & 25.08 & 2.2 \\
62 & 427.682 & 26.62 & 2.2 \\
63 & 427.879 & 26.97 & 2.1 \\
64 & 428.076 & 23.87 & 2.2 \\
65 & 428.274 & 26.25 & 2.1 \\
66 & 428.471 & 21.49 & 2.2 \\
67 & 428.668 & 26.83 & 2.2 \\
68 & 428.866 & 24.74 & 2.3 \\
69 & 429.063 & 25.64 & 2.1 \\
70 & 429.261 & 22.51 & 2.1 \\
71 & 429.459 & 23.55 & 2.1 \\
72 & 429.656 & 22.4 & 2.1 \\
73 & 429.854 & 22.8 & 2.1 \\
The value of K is -0.12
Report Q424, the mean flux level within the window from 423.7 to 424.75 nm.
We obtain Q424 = 27.6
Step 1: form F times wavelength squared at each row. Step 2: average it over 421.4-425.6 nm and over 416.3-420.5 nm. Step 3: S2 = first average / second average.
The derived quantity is 1.06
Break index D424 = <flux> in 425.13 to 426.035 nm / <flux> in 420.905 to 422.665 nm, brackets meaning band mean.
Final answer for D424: 0.91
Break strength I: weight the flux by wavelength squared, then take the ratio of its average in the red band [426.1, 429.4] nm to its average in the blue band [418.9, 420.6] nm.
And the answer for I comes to 1.04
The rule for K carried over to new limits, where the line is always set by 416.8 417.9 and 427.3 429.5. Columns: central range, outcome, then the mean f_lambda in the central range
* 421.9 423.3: -0.023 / 26.2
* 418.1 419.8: 0.086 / 25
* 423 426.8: -0.075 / 25.9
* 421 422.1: -0.064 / 27.4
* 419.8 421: 0.013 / 25.8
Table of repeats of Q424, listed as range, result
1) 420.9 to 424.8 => 26.8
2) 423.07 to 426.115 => 26.3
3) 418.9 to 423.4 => 25.8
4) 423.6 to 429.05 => 25.5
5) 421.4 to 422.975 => 26.2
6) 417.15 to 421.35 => 25.7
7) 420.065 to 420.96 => 25.6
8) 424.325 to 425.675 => 25.8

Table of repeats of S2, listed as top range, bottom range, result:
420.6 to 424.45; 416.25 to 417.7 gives 1.02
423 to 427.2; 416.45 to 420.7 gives 1.04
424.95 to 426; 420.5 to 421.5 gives 0.94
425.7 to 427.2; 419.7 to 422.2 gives 0.95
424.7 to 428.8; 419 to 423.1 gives 1.00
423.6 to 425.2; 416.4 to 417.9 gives 1.05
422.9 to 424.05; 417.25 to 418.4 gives 1.08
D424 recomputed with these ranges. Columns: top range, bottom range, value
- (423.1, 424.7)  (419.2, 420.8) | 1.11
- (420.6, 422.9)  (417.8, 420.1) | 1.07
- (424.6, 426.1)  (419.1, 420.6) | 1.04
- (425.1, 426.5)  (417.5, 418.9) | 0.96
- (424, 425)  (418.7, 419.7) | 1.07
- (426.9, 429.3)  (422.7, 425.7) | 0.96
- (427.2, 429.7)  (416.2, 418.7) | 0.93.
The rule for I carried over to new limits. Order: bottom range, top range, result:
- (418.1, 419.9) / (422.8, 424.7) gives 1.08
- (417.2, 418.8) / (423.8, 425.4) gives 1.07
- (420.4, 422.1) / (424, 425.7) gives 0.98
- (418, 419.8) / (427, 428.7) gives 1.04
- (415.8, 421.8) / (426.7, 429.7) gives 0.99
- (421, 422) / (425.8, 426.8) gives 0.92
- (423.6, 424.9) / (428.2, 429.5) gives 0.91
